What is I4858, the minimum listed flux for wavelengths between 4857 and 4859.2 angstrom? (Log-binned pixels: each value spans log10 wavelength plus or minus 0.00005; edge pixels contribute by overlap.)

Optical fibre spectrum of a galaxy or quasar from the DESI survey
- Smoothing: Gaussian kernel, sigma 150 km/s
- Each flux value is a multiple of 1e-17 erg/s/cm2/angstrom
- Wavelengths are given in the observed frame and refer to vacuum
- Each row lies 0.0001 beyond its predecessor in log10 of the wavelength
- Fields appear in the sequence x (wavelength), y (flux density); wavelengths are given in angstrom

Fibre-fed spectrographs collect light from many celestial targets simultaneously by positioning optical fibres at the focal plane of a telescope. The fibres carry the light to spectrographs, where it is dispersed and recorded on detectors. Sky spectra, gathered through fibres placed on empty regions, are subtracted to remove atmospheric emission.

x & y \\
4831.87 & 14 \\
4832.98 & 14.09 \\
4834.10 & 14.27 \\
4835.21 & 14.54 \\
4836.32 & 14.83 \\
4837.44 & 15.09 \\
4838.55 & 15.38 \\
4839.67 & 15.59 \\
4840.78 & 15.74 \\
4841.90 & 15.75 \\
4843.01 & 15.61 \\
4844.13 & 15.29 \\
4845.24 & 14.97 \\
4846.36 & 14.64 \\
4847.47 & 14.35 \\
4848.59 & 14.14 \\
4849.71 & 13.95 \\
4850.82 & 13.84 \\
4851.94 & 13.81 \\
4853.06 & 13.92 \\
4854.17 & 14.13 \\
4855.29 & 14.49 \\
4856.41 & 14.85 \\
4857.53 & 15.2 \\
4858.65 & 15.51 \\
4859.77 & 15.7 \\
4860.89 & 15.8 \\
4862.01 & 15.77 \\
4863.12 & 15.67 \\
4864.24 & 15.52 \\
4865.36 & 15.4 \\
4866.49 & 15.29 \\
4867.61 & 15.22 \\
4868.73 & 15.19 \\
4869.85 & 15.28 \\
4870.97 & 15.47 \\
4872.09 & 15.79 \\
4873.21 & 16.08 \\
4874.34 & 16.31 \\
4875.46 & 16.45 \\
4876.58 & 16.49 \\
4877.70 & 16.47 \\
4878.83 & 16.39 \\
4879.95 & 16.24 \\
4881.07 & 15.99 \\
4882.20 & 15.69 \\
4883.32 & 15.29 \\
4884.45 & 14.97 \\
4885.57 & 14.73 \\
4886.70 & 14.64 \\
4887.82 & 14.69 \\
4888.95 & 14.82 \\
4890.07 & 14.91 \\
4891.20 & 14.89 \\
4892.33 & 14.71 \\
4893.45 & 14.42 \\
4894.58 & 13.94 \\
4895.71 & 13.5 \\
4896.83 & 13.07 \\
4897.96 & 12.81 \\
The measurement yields 15.2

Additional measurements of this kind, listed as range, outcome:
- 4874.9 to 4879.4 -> 16.39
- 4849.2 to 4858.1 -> 13.81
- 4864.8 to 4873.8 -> 15.19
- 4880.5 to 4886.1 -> 14.73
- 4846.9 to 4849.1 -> 14.14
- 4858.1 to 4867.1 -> 15.29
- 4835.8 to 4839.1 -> 14.83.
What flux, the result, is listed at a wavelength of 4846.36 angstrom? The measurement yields 14.64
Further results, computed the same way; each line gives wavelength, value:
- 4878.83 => 16.39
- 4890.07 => 14.91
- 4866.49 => 15.29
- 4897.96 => 12.81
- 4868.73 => 15.19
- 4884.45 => 14.97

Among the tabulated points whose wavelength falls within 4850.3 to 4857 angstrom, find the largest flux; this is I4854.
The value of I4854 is 14.85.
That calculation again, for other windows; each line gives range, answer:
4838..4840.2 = 15.59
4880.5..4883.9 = 15.99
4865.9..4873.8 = 16.08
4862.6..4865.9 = 15.67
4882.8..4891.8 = 15.29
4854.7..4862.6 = 15.8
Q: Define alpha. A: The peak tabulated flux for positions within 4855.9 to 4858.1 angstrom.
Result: 15.2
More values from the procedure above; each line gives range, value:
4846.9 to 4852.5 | 14.35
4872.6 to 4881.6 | 16.49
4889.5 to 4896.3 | 14.91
